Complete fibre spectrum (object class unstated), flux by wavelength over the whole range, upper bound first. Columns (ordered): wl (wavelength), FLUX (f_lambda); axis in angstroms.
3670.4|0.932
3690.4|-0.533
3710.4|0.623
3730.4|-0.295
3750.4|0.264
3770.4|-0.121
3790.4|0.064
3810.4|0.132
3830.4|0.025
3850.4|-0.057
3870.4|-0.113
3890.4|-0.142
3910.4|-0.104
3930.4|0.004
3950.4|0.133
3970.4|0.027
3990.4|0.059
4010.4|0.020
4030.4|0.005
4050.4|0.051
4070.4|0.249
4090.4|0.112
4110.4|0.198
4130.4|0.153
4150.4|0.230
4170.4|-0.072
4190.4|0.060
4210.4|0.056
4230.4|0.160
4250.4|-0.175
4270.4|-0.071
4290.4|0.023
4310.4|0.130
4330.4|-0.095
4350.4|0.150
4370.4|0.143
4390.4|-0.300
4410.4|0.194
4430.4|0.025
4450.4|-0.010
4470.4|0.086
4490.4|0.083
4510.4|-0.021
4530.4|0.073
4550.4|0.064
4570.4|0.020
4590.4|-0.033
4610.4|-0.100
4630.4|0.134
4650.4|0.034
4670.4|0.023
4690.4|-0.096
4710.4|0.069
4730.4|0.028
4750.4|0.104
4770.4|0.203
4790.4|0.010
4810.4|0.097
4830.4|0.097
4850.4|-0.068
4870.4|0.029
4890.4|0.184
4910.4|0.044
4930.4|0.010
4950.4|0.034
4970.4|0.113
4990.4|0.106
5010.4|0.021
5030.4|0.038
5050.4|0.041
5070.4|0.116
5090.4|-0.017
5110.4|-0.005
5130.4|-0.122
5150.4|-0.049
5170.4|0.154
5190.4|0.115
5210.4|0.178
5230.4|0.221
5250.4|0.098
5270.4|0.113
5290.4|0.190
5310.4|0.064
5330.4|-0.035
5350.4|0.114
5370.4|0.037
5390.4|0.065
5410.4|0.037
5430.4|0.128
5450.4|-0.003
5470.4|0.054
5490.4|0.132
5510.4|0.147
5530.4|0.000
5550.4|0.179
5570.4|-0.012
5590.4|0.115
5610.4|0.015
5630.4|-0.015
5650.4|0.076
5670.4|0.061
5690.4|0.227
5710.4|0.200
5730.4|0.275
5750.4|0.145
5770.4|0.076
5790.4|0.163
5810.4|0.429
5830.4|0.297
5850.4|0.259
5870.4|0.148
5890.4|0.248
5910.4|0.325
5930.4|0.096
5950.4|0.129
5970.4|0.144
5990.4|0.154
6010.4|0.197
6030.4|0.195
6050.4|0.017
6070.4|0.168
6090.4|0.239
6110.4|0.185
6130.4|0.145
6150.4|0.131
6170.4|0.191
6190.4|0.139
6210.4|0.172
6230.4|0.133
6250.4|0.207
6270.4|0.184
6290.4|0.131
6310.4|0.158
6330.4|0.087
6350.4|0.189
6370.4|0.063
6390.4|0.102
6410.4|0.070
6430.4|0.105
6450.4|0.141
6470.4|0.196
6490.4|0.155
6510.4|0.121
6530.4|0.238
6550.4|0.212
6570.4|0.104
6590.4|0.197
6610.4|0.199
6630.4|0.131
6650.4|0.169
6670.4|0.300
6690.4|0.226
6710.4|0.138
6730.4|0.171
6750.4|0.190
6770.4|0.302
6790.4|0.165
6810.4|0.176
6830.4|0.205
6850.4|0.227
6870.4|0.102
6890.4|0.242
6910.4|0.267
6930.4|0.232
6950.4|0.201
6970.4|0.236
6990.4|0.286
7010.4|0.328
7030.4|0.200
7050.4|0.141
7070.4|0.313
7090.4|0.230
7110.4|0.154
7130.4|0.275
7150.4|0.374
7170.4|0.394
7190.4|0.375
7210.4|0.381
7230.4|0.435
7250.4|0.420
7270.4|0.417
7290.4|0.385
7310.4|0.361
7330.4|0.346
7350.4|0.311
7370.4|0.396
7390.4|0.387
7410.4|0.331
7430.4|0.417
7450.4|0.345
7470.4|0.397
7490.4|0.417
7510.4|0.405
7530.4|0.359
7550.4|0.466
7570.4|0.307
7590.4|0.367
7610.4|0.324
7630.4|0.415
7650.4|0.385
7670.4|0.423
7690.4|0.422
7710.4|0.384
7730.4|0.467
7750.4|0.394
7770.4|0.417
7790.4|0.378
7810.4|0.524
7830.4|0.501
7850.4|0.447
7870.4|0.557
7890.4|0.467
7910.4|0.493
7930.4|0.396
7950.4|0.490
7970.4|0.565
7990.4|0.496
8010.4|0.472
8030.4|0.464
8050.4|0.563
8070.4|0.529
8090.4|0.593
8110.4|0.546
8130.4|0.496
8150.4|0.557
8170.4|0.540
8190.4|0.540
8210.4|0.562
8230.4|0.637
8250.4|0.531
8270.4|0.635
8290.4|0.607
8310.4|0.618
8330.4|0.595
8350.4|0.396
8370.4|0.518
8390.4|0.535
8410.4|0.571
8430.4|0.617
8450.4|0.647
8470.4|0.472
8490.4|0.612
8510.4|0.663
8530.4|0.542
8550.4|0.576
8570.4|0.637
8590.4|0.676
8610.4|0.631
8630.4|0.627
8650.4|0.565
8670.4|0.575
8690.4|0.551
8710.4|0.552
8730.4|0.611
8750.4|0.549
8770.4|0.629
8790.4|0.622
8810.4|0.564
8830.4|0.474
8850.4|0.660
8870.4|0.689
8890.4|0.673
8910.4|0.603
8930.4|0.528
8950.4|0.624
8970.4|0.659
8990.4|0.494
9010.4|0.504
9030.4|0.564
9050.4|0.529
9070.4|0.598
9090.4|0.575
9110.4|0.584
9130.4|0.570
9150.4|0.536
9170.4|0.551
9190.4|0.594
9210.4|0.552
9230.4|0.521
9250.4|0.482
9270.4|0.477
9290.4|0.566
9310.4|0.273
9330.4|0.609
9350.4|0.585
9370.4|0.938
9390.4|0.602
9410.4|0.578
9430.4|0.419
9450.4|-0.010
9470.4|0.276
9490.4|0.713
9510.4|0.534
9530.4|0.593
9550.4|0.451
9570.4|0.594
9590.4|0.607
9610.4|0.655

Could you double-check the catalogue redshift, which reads 0.79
